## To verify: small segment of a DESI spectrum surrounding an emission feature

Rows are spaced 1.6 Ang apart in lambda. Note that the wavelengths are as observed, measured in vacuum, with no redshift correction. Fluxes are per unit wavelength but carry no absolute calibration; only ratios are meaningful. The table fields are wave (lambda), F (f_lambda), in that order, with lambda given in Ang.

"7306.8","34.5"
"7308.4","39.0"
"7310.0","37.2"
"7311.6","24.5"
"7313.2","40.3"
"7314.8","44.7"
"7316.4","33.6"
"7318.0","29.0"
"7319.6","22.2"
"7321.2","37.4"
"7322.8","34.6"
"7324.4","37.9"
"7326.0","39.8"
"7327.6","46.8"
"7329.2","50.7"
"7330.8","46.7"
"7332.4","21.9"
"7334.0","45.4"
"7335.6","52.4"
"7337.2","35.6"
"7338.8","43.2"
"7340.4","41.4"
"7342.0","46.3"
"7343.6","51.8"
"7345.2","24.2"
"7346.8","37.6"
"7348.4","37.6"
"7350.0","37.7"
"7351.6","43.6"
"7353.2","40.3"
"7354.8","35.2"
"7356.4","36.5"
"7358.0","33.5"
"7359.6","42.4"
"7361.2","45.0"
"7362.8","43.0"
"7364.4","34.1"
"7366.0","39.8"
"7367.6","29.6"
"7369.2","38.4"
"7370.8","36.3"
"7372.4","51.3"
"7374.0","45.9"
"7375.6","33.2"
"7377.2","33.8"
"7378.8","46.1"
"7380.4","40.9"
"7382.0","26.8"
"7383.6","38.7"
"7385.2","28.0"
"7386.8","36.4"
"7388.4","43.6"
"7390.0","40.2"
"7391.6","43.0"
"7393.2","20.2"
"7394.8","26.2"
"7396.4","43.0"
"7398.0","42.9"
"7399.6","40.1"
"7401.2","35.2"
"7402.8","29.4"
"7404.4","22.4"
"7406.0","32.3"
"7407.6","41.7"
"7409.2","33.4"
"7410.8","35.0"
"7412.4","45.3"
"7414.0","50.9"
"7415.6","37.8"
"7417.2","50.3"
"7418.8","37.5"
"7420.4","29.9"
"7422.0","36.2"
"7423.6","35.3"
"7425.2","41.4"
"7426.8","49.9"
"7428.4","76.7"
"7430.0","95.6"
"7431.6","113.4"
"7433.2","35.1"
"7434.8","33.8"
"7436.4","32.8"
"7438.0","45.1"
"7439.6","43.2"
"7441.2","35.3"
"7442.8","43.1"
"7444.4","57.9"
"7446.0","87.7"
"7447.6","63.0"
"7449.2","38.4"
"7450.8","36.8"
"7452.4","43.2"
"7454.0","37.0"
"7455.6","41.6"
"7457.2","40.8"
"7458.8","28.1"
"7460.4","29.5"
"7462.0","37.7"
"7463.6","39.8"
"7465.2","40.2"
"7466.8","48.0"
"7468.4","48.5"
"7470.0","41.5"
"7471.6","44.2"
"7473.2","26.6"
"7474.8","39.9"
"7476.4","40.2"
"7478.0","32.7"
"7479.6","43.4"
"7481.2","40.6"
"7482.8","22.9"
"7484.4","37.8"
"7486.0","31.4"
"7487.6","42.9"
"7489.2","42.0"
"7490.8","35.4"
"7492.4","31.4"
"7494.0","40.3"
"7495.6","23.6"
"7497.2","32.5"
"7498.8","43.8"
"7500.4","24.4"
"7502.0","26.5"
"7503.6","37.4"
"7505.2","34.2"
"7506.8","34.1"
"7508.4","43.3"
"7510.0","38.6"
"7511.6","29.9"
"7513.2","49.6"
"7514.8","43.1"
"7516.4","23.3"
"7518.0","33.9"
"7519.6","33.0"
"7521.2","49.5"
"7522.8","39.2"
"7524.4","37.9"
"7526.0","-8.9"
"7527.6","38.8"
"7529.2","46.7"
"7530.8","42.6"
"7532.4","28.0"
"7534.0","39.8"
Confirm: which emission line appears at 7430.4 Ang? [S II] 6716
